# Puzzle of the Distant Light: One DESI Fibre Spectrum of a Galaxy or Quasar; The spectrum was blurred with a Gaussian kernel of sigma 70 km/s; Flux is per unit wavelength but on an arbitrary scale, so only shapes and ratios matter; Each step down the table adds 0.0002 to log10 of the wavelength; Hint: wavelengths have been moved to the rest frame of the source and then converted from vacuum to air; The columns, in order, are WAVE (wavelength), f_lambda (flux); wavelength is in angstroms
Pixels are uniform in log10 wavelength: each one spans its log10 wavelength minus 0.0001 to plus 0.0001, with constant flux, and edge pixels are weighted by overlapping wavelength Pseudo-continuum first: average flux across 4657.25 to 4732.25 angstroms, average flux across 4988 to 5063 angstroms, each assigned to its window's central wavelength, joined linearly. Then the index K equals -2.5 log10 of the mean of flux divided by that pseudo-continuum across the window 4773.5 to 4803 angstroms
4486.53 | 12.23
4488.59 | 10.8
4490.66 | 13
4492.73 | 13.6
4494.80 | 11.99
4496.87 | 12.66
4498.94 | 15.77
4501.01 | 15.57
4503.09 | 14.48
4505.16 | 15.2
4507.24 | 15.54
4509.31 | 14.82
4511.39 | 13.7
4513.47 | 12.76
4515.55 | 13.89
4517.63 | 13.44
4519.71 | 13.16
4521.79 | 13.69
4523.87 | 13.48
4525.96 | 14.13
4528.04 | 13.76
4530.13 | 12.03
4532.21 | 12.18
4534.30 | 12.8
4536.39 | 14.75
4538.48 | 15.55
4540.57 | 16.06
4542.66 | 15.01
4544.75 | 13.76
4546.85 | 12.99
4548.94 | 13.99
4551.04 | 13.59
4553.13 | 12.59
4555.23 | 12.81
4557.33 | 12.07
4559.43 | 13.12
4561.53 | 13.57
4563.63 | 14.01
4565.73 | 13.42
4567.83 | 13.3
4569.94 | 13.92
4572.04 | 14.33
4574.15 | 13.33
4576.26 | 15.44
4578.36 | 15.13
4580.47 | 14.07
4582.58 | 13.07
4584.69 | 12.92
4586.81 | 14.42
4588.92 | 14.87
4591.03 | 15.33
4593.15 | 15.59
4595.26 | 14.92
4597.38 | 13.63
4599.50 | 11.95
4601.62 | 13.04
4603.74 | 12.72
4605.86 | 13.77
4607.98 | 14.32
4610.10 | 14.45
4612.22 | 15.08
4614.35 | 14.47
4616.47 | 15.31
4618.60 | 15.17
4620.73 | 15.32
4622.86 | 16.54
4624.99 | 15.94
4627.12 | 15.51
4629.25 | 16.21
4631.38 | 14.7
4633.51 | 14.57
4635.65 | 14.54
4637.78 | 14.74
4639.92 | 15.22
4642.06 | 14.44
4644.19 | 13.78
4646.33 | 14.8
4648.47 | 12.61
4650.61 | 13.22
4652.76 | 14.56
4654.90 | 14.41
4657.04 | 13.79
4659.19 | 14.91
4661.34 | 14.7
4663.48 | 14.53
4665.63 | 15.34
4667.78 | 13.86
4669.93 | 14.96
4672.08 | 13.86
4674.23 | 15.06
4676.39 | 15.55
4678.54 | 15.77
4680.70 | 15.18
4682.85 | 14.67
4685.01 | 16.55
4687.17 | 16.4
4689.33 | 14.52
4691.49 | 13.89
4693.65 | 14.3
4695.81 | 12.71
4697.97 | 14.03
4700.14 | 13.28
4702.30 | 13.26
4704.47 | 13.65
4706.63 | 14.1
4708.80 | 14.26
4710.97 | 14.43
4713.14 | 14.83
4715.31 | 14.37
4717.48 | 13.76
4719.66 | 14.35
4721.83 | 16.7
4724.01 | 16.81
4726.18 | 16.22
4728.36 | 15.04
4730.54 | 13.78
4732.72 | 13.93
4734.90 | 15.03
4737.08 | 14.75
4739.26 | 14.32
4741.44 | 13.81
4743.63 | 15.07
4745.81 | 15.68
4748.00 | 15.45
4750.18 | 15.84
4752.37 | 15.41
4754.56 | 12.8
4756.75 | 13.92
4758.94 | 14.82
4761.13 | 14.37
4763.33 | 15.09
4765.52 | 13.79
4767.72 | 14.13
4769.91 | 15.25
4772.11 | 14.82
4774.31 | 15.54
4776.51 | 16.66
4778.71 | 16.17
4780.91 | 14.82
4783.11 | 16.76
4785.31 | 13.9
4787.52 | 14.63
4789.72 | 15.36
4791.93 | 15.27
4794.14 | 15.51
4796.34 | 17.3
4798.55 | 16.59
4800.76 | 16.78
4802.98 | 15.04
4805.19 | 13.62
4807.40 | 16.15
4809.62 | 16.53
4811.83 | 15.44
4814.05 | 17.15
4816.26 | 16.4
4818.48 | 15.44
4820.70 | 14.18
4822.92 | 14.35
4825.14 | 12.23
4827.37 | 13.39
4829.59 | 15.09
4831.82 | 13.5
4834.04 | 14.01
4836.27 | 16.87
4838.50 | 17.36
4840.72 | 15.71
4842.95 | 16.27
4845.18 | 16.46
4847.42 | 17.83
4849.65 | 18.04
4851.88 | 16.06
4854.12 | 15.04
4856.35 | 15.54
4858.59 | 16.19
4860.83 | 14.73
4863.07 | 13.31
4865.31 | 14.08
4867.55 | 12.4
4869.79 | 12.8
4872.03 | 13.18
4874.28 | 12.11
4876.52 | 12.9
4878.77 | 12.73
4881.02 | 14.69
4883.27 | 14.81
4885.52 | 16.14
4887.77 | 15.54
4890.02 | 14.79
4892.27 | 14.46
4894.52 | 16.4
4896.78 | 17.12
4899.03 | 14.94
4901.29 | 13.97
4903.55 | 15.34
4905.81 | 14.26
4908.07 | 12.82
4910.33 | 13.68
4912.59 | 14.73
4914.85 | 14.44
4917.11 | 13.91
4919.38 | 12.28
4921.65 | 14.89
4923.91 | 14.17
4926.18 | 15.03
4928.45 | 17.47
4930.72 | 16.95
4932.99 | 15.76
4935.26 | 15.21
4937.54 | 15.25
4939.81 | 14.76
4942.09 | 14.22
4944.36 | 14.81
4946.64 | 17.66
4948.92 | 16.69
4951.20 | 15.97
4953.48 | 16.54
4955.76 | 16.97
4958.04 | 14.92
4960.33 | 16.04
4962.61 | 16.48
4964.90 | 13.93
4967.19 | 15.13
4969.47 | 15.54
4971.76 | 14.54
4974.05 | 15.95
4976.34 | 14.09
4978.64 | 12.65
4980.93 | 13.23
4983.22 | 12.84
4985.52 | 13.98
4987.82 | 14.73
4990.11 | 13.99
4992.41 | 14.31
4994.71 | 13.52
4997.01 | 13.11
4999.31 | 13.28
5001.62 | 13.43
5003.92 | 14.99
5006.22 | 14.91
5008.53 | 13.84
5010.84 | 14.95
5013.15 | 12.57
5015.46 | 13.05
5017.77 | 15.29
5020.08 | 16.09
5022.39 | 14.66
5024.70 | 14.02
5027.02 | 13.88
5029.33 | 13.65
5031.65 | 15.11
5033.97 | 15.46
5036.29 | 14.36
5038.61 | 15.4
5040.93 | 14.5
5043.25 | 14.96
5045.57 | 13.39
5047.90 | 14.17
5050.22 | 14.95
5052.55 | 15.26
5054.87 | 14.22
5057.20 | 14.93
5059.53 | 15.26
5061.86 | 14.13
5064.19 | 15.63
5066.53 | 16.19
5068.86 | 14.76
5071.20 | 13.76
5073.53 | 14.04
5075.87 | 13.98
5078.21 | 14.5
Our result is -0.08 mag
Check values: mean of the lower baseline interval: 14.7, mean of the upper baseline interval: 14.4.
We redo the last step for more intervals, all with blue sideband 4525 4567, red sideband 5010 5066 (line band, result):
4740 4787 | -0.068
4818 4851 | -0.088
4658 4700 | -0.066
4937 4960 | -0.100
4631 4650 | -0.042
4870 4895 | 0.004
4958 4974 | -0.062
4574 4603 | -0.034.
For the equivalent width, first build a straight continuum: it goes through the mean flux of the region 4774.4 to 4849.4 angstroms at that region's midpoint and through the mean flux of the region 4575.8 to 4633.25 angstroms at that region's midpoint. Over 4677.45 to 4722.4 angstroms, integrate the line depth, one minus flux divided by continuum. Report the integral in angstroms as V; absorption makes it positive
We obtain 1.60 angstroms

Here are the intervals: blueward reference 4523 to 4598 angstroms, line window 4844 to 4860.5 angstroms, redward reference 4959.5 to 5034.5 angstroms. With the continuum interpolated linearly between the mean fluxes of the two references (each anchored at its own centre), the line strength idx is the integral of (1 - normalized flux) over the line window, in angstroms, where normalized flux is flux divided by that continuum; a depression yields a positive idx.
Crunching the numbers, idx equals -2.5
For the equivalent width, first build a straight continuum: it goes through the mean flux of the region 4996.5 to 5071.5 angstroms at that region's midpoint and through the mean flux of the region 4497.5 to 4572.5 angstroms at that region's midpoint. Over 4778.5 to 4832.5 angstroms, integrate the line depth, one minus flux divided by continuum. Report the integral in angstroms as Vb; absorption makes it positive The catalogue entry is -4.0 angstroms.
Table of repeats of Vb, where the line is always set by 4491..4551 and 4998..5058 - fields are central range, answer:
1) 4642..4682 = -1.19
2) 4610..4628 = -1.70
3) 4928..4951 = -2.39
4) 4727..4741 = -0.33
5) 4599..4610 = 0.54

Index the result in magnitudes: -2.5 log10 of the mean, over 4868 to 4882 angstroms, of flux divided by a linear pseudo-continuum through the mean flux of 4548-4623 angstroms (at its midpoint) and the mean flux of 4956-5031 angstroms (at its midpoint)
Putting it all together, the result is 0.10 mag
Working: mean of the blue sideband 14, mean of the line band 13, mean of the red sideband 14.3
